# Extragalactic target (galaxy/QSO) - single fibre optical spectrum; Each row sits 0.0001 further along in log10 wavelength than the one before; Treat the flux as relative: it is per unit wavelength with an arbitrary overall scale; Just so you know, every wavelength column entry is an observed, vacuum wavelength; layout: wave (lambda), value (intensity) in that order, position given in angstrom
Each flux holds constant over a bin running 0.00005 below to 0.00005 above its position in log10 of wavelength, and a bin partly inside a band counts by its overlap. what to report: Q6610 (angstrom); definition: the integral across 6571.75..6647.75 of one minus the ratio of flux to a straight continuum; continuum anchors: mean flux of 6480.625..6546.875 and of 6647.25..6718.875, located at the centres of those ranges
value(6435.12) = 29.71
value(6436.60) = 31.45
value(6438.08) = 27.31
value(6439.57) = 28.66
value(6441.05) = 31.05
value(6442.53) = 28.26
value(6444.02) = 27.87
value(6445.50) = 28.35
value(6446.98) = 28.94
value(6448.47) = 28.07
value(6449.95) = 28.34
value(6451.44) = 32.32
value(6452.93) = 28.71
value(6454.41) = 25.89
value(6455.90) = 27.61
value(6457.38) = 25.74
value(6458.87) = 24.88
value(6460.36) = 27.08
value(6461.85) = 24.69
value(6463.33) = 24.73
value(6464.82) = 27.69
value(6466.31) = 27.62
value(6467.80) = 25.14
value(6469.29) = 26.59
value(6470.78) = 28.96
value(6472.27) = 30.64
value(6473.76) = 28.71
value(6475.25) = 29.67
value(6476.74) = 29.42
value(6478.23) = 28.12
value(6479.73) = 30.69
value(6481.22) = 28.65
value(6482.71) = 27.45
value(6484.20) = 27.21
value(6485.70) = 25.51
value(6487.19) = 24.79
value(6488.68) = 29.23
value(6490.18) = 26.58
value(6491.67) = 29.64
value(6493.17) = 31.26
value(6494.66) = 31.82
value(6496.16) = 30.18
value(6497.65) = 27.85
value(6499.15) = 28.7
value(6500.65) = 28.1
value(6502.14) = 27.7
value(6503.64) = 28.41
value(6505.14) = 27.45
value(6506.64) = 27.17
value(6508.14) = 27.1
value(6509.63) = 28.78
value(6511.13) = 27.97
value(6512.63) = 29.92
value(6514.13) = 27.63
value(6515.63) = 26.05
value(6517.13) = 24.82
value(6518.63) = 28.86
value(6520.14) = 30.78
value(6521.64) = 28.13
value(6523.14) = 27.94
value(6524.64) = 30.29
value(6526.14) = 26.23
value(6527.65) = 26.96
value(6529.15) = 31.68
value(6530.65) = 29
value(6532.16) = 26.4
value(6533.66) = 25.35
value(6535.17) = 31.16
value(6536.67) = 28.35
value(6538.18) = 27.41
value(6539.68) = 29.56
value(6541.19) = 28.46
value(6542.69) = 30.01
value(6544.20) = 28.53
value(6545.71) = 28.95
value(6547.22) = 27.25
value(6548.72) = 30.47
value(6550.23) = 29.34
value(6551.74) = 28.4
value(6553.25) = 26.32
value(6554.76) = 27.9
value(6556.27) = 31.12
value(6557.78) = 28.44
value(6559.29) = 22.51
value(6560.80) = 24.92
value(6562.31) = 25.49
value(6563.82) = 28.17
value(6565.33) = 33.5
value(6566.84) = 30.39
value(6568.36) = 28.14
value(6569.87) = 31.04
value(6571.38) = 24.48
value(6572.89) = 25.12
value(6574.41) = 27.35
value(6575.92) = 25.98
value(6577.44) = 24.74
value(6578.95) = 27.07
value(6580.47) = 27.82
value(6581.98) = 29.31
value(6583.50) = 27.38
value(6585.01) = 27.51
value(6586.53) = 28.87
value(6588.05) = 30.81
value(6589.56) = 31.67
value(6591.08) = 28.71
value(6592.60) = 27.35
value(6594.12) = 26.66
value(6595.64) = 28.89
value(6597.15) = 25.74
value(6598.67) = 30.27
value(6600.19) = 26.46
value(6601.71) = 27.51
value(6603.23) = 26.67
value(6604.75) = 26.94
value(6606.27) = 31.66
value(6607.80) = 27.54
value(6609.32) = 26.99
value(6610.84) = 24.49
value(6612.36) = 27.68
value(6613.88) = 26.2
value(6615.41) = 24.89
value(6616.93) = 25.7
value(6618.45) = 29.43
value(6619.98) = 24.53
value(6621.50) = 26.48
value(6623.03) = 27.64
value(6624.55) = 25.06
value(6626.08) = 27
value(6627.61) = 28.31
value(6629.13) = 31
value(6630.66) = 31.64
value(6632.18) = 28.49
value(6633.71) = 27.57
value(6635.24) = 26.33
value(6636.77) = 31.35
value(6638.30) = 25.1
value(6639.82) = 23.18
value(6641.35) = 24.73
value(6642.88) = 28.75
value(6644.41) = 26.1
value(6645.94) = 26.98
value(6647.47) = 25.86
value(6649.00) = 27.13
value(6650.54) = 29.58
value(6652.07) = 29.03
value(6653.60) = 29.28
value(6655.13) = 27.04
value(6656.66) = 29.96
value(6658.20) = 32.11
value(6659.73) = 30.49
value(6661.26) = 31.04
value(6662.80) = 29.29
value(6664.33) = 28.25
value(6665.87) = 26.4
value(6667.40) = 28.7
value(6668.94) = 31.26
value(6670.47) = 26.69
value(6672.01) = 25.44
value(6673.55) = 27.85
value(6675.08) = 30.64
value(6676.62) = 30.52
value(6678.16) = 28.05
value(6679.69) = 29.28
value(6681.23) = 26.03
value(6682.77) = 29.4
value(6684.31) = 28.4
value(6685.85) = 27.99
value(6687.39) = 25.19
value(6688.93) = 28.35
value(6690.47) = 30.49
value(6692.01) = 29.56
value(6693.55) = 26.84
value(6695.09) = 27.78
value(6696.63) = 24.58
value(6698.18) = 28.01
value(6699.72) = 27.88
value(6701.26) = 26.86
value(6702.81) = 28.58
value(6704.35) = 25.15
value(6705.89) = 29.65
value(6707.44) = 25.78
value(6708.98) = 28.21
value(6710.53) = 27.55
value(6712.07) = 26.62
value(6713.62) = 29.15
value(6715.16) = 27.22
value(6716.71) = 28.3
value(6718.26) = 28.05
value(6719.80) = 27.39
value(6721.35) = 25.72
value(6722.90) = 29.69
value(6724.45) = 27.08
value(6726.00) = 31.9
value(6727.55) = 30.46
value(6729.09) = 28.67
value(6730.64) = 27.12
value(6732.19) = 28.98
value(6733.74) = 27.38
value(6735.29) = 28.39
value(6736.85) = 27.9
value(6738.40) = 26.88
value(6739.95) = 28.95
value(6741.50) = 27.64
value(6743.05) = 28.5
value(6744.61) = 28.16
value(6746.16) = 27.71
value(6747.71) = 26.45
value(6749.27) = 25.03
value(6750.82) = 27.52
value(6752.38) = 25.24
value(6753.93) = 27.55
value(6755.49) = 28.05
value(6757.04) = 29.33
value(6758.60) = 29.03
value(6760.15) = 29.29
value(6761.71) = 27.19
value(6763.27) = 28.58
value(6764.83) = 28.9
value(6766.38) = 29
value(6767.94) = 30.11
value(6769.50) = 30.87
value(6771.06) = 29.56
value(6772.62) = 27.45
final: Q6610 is 2.3 angstrom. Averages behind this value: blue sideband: 28.3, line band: 27.4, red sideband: 28.2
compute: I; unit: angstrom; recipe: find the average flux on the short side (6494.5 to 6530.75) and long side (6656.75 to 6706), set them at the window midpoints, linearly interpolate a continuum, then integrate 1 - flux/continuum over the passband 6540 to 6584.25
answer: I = 0.7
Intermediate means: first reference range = 28.3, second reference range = 28.3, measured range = 27.9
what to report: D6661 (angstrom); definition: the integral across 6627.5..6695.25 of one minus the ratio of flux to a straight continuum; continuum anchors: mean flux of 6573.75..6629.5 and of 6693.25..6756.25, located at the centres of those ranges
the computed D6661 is -1.8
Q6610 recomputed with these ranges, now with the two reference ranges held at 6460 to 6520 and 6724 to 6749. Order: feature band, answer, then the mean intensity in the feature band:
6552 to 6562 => 0.4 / 26.9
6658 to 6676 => -0.5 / 28.9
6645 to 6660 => -0.3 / 28.7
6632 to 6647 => 0.7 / 26.8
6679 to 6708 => 0.5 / 27.7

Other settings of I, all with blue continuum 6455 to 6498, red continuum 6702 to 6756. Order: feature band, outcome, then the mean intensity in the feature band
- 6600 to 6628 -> 0.9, 26.9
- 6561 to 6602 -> -0.2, 28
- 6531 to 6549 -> -0.4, 28.5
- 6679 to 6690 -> 0.0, 27.9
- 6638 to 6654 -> 0.5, 26.9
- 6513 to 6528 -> 0.0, 27.8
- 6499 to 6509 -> 0.0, 27.8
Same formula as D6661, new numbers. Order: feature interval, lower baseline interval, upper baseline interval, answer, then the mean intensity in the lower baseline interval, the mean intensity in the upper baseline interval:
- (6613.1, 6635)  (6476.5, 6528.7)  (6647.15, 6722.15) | 0.60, 28.2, 28.1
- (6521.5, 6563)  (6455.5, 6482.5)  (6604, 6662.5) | -0.66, 27.6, 27.7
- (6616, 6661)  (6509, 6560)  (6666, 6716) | 0.34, 28.3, 27.9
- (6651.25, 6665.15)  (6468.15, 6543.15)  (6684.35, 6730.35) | -0.79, 28.4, 27.9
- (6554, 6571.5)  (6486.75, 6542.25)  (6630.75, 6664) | 0.09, 28.3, 28.1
